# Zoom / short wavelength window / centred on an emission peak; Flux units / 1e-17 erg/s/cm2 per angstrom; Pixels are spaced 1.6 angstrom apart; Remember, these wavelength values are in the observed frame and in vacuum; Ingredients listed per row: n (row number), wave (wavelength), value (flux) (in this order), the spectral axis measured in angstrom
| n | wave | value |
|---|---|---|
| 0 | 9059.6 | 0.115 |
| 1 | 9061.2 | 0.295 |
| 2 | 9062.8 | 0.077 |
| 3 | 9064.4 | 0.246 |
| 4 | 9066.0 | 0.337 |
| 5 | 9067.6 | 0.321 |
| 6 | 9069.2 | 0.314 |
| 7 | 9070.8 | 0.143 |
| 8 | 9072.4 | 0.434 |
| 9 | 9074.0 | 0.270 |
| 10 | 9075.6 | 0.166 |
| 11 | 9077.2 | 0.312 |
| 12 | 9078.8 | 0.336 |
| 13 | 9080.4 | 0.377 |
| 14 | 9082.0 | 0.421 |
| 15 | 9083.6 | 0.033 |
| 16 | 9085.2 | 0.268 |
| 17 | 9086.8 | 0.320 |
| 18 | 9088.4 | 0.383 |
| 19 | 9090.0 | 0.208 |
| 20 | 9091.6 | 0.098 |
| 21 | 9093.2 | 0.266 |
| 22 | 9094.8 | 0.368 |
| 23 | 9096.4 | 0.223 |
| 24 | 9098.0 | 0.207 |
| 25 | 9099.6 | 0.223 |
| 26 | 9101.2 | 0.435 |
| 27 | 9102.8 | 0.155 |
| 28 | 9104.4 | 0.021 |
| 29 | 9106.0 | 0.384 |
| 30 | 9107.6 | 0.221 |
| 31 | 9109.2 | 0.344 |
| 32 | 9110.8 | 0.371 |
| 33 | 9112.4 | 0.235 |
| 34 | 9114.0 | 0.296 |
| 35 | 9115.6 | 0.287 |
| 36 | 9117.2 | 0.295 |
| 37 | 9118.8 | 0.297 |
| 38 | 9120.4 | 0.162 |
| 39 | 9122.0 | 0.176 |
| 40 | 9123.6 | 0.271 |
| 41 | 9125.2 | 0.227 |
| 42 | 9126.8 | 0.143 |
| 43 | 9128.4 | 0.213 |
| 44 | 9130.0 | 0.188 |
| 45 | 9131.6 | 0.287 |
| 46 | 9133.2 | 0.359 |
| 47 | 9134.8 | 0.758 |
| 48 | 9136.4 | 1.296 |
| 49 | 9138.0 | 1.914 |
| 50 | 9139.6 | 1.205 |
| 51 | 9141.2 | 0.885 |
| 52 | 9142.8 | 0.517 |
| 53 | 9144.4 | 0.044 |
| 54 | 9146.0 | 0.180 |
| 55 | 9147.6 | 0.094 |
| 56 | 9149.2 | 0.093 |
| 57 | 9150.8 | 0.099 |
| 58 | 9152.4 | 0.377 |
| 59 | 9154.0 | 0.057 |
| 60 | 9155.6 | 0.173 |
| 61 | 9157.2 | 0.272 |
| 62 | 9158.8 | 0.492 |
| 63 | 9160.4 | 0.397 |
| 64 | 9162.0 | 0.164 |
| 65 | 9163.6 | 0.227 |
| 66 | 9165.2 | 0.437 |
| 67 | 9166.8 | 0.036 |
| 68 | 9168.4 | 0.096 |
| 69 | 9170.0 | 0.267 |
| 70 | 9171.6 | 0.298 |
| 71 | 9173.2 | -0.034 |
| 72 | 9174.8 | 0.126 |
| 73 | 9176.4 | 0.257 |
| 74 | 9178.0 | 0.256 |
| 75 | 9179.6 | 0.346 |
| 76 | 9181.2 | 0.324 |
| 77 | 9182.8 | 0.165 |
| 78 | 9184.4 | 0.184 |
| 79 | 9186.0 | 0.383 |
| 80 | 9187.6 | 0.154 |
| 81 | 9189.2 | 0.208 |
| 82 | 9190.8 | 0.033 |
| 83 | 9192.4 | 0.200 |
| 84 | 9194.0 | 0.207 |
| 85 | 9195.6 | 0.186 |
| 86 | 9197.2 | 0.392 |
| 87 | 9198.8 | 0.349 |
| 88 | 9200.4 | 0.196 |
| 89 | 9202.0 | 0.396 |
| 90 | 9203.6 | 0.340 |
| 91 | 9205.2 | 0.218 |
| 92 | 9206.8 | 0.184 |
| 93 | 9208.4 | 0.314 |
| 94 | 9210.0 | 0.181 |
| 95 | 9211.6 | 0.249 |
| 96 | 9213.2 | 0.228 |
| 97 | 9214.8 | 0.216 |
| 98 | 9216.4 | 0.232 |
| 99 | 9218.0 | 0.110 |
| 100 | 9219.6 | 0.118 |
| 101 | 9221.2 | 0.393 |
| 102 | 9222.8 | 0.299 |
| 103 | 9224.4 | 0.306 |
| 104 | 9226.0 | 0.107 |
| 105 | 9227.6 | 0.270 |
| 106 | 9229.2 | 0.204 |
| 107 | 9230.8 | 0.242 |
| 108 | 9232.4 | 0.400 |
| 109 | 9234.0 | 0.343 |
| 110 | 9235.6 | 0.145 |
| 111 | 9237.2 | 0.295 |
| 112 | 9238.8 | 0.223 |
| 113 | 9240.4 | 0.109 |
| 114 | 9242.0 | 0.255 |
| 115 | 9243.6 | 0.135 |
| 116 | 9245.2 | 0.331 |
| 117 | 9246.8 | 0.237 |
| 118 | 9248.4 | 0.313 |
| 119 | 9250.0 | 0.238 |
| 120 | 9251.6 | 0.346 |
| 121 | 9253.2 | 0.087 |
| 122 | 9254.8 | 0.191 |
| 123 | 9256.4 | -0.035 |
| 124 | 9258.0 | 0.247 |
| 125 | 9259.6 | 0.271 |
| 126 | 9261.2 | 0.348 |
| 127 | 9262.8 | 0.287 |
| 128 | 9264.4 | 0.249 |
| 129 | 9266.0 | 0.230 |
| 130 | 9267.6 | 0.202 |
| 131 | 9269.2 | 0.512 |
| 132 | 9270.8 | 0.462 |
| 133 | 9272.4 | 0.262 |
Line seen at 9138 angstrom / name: Hbeta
